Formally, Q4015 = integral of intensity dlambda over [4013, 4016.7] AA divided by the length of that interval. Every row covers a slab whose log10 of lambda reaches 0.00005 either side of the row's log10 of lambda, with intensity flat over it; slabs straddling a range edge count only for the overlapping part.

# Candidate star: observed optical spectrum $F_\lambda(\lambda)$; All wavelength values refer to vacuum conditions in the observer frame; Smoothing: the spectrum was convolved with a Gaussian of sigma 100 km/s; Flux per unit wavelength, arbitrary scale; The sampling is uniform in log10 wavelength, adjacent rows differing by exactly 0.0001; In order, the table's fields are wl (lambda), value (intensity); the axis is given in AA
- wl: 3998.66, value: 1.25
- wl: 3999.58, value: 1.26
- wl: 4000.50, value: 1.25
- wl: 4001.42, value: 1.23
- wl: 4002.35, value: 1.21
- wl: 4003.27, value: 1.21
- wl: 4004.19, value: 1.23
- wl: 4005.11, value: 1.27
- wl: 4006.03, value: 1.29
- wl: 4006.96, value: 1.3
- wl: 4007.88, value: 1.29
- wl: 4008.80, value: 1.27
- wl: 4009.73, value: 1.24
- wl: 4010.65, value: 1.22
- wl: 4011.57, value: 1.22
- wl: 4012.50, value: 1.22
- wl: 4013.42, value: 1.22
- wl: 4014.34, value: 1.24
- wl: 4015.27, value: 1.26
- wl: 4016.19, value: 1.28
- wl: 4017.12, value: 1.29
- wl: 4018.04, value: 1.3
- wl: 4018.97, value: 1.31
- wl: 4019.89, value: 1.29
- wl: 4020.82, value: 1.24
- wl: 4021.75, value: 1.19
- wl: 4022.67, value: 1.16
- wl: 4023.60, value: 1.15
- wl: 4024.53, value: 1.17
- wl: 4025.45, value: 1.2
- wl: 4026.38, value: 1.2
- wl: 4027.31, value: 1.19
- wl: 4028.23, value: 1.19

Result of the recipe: 1.25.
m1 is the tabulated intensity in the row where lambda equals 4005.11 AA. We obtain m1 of 1.27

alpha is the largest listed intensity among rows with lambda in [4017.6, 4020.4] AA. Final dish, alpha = 1.31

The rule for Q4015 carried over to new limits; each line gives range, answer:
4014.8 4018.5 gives 1.28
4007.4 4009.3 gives 1.28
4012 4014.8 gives 1.23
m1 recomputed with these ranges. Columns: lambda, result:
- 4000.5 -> 1.25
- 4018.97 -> 1.31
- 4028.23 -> 1.19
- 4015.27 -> 1.26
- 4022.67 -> 1.16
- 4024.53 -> 1.17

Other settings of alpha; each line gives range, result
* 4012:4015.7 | 1.26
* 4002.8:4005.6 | 1.27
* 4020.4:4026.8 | 1.24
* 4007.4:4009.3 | 1.29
